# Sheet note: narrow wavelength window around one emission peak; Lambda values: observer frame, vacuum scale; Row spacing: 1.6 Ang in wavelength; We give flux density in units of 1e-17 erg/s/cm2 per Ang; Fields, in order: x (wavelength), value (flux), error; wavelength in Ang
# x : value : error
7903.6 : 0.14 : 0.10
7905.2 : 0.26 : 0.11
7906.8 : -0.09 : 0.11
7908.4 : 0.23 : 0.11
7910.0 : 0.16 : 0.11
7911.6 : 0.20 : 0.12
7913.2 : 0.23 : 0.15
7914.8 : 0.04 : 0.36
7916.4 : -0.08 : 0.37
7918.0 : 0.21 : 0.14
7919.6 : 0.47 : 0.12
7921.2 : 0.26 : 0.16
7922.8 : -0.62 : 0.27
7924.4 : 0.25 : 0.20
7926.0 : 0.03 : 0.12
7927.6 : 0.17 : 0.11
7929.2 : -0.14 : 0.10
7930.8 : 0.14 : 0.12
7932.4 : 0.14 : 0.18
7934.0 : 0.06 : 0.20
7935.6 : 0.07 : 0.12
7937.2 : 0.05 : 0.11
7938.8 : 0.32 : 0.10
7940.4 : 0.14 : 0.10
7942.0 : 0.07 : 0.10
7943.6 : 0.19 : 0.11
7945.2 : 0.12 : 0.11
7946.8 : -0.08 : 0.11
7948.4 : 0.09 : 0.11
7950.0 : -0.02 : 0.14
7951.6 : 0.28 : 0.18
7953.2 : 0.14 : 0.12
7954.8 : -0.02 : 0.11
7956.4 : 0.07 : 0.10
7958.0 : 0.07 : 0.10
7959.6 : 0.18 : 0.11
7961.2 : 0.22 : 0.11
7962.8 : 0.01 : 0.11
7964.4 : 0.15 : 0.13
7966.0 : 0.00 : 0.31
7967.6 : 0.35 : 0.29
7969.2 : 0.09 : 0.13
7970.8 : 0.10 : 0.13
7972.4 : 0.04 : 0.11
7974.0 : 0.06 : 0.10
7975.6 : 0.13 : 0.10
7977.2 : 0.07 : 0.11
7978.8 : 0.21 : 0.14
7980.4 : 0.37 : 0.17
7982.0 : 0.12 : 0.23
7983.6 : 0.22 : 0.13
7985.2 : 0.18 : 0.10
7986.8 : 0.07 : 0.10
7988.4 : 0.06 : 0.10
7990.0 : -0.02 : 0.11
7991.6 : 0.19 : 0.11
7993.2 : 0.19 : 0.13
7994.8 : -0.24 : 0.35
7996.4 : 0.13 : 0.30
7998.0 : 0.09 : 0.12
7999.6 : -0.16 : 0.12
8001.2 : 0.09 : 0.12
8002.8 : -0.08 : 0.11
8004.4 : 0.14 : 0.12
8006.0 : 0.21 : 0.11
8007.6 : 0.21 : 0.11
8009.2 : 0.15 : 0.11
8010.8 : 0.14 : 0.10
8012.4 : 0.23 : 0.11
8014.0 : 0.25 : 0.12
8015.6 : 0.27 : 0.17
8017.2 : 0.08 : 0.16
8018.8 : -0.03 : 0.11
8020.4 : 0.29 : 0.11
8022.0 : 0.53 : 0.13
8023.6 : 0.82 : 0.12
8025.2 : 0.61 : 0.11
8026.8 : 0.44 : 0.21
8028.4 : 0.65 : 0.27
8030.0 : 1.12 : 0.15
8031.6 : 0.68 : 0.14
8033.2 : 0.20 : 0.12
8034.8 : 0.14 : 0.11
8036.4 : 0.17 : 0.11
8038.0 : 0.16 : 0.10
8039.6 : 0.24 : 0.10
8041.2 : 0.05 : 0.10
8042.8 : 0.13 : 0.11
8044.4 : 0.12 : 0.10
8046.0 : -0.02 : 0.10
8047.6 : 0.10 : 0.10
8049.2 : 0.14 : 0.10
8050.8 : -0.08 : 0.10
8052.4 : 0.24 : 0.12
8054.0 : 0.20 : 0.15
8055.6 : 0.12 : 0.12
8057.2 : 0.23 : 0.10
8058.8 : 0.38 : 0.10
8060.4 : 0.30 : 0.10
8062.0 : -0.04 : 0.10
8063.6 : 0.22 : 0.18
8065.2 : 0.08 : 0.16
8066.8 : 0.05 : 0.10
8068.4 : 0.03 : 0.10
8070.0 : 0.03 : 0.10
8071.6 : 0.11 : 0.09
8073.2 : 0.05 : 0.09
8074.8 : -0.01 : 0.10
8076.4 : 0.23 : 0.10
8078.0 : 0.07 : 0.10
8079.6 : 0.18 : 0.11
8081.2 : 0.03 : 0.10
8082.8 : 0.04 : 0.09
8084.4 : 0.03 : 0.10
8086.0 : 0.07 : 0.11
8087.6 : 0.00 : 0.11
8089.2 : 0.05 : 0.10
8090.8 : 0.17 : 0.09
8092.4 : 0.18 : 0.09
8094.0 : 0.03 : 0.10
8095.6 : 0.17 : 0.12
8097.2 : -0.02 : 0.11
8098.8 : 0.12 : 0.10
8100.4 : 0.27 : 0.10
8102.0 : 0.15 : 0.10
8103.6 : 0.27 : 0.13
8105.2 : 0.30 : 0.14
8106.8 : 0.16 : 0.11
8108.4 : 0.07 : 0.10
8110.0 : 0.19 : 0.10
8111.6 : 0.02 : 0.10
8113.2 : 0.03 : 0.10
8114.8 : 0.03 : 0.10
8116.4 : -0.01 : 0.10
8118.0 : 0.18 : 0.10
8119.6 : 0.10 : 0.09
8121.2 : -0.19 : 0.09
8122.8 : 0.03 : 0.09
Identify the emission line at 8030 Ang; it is [O II] 3727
